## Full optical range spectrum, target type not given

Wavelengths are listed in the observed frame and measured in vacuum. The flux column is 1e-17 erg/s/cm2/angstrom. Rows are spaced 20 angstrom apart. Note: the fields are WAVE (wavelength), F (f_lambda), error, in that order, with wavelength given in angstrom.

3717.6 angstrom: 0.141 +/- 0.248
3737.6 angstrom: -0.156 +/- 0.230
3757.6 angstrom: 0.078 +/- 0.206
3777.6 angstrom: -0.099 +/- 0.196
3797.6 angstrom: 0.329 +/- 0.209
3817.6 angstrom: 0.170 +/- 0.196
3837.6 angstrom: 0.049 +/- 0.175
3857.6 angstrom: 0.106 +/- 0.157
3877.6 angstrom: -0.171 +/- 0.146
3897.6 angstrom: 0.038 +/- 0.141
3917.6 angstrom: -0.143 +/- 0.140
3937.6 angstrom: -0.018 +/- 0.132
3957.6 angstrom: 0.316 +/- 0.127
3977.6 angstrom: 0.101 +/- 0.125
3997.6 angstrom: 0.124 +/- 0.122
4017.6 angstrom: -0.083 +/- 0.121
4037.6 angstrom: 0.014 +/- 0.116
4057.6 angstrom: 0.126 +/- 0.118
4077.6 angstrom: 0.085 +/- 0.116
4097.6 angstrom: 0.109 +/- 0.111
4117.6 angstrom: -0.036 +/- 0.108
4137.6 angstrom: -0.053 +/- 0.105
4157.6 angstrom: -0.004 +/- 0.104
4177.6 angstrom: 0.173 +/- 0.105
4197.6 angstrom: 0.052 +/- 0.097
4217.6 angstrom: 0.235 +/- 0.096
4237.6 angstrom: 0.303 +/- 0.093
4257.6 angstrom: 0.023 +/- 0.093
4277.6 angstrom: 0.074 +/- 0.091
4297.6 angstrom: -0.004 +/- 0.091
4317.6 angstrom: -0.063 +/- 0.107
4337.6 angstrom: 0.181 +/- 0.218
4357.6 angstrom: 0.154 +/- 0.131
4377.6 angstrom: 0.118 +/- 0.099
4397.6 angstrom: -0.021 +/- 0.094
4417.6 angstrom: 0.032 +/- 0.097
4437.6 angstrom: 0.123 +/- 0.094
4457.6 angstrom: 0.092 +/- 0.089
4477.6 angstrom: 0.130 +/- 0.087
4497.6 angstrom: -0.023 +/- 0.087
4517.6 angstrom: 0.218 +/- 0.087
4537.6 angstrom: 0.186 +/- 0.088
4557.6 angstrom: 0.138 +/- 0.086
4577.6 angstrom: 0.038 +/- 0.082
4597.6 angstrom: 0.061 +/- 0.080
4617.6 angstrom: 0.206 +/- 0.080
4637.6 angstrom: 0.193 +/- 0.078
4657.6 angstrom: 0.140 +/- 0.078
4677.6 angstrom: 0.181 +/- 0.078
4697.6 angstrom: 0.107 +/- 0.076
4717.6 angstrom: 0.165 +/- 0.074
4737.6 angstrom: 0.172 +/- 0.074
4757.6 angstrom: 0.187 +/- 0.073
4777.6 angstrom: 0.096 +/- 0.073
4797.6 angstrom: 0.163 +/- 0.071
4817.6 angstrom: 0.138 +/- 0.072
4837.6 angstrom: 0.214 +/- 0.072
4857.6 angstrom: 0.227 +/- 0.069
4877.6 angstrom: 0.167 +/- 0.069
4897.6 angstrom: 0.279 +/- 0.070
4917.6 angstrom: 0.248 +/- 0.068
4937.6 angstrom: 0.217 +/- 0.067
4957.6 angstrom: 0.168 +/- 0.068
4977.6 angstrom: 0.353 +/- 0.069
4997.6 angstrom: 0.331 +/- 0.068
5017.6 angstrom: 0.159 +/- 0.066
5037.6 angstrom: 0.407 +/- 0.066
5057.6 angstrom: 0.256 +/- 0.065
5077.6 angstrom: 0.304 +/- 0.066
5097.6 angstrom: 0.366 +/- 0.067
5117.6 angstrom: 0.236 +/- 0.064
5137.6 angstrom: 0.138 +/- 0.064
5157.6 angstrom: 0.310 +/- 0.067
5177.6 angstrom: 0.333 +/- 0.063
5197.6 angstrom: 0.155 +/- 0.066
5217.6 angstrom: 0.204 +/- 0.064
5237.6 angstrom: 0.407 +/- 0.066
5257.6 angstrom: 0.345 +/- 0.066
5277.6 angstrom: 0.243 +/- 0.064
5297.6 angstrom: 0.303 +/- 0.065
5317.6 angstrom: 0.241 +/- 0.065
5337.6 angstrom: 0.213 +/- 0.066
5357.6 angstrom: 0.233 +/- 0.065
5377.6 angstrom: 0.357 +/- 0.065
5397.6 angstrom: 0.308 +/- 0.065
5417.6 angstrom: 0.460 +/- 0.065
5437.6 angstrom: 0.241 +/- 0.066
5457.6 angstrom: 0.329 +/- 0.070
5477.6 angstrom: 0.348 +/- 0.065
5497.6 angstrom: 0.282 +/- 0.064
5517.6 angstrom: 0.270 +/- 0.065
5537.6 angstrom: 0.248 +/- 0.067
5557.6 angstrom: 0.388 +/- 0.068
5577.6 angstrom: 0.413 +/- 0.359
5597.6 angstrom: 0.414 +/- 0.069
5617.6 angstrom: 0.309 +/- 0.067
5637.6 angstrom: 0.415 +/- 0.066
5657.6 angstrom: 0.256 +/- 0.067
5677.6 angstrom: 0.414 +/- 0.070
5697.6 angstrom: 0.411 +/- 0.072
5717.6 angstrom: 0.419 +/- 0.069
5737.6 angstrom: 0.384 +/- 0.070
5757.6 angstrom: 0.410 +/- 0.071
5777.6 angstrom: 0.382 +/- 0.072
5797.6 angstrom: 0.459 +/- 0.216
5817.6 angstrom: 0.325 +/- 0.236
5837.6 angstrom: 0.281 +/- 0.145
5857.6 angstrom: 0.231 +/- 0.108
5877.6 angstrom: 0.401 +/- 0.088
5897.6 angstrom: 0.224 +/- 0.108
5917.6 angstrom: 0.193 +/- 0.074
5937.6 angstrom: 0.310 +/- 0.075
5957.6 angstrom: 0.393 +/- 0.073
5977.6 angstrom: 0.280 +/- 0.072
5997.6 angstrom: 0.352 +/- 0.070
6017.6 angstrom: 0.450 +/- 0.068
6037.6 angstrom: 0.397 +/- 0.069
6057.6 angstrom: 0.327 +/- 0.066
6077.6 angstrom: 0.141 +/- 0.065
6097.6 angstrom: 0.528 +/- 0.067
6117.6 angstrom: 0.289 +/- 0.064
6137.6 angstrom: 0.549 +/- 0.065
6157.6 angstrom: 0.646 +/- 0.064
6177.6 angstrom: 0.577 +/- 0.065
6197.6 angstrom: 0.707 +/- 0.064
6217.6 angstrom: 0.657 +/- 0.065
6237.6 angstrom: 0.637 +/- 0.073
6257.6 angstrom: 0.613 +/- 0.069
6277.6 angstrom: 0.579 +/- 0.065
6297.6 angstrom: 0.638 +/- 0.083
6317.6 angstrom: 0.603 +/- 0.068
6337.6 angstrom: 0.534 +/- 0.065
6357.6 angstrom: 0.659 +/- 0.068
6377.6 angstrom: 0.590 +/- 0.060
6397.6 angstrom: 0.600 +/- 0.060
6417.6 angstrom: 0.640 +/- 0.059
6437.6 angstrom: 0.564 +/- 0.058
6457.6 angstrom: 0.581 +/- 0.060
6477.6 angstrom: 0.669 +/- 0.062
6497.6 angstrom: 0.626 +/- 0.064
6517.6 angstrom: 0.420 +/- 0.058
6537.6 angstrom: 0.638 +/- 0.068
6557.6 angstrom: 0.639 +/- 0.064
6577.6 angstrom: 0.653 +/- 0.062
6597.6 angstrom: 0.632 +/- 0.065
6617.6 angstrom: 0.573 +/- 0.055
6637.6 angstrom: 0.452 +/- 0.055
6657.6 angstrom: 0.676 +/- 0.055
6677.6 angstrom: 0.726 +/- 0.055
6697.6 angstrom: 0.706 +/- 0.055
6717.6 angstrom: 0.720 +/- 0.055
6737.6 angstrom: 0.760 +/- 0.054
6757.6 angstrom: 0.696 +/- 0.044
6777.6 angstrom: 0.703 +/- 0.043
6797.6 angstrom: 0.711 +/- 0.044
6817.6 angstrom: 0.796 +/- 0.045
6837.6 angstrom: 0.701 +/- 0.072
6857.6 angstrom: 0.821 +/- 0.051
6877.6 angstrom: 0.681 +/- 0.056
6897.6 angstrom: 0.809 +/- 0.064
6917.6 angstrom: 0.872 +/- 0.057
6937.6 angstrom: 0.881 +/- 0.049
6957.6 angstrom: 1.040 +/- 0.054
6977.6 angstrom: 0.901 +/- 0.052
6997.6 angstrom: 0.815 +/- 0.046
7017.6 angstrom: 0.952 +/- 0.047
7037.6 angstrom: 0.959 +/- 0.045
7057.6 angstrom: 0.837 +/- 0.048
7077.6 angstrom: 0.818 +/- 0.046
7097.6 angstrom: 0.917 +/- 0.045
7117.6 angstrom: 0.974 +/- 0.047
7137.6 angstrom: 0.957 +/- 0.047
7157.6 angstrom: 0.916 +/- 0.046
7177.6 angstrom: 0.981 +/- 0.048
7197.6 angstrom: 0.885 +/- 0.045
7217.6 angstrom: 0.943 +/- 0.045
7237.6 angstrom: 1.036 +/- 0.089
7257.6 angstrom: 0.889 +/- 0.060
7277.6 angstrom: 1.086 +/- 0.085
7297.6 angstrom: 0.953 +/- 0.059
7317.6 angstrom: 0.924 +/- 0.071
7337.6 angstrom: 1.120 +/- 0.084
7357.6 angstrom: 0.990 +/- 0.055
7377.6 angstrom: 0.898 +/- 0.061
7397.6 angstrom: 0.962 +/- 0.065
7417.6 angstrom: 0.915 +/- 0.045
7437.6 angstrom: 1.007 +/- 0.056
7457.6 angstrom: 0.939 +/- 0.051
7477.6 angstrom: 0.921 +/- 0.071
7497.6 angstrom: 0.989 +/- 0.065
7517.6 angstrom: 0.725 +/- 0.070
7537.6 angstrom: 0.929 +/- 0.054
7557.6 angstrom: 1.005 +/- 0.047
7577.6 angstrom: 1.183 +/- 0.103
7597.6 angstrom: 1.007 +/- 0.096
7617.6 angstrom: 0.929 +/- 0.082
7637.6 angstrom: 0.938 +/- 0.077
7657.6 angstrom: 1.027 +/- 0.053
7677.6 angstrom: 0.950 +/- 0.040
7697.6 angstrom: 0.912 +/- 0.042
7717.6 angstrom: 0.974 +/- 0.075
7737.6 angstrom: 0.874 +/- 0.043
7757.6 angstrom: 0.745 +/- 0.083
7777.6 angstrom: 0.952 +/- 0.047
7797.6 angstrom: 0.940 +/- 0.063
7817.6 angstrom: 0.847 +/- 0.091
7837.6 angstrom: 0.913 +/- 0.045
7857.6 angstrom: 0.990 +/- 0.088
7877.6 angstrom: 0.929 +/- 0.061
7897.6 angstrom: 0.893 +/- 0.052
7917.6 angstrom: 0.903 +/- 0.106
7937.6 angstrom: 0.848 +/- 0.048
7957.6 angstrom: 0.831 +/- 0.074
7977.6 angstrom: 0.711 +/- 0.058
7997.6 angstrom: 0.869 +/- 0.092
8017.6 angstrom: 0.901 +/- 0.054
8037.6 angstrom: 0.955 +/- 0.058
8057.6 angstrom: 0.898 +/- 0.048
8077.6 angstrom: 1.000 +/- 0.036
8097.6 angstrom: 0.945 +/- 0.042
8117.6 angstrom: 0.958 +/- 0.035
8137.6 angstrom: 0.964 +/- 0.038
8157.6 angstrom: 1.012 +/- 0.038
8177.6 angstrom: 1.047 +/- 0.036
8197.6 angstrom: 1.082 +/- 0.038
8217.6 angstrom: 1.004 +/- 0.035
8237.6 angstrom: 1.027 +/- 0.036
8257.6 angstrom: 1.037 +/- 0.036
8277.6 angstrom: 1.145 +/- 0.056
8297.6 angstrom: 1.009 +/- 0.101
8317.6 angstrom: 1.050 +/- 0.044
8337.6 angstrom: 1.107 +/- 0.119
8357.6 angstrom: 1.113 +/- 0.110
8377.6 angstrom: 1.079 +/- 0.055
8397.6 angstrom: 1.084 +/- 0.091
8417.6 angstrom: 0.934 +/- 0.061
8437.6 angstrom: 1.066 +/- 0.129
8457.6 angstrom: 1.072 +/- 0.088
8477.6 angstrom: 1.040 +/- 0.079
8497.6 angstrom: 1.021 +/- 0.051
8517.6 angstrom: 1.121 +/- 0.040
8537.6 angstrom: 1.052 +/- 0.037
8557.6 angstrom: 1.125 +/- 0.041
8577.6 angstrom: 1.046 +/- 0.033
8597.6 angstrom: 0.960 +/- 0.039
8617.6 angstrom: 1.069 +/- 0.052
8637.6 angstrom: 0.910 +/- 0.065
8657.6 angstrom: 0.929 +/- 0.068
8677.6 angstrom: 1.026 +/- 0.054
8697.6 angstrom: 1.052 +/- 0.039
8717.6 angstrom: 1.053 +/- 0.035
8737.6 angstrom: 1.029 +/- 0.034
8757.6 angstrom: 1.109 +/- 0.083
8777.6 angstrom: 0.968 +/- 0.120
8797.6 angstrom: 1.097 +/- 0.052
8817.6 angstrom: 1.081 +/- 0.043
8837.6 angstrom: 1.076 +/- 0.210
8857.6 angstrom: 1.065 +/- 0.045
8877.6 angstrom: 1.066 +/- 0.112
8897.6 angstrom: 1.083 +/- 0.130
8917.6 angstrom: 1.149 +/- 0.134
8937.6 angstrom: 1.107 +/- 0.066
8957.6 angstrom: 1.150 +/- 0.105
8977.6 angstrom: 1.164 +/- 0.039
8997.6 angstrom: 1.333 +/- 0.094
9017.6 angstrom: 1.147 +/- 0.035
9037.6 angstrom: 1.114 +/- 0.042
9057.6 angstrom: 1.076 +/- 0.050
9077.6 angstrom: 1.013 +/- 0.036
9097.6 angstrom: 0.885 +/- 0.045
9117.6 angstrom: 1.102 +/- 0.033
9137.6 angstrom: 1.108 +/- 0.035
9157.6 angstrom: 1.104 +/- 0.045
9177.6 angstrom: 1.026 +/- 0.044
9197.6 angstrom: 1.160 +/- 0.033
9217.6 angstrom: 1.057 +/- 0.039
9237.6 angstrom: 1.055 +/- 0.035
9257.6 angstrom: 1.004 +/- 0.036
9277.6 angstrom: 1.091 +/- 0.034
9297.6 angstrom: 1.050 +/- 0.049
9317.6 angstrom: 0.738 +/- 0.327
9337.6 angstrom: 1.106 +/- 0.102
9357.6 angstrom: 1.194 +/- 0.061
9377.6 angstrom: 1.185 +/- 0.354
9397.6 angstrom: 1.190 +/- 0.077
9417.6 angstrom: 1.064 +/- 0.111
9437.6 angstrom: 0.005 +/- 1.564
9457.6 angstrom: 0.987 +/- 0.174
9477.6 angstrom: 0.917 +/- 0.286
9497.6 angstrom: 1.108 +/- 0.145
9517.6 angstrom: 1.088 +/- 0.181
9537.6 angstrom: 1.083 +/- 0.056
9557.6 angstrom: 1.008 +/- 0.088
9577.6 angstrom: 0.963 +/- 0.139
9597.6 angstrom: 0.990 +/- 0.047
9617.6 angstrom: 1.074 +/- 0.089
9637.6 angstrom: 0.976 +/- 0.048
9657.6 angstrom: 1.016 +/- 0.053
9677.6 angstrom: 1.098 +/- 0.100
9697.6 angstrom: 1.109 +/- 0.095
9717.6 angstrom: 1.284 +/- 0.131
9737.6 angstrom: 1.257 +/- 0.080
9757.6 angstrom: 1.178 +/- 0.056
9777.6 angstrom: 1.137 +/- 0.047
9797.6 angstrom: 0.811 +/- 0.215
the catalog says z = 0.542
